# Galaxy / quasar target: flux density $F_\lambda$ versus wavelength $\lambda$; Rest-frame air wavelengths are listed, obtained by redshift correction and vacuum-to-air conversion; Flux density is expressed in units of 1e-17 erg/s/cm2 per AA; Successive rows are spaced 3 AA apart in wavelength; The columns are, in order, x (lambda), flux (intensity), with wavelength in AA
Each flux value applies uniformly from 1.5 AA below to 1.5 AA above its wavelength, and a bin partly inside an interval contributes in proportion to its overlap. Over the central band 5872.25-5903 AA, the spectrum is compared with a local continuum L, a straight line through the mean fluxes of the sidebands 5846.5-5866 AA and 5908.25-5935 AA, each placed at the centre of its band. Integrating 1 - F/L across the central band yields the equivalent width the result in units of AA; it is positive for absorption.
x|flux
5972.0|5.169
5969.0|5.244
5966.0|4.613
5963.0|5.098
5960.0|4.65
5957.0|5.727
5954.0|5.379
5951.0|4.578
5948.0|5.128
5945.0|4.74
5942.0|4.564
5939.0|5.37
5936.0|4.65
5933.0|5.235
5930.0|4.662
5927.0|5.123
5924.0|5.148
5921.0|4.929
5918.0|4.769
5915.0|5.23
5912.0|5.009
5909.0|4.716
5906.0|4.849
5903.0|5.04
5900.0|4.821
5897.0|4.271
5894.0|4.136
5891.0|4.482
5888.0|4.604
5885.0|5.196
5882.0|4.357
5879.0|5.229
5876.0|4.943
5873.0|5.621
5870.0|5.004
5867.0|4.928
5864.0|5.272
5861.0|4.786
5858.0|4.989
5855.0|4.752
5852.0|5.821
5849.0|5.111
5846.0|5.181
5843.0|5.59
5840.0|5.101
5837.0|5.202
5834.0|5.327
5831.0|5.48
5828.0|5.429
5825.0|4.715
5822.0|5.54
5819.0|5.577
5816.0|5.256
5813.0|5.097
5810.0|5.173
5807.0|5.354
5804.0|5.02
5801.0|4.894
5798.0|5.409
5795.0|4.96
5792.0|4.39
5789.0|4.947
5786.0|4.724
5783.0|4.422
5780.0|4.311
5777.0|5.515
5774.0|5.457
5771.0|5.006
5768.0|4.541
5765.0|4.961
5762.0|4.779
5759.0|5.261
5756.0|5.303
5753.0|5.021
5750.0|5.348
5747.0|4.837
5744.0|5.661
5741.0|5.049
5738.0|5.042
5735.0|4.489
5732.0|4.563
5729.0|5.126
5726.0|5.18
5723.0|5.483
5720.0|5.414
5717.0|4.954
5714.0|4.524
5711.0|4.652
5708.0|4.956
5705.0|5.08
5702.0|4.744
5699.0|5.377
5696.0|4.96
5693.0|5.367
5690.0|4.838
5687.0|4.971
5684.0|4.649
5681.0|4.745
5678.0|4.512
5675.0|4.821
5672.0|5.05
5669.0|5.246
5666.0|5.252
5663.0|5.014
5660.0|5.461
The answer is 1.8 AA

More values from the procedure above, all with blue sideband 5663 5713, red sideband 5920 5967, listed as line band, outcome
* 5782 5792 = 0.60 AA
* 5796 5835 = -2.22 AA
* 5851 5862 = -0.22 AA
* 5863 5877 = -0.53 AA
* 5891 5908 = 1.23 AA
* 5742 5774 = -0.85 AA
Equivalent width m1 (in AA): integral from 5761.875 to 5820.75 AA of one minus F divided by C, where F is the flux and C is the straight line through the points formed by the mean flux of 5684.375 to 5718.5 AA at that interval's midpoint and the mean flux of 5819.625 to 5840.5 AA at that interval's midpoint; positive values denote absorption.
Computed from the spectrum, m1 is 2.0 AA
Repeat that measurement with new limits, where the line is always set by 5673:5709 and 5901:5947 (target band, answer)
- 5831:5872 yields -2.04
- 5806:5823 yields -1.37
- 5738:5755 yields -0.87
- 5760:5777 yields -0.29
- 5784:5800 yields 0.18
